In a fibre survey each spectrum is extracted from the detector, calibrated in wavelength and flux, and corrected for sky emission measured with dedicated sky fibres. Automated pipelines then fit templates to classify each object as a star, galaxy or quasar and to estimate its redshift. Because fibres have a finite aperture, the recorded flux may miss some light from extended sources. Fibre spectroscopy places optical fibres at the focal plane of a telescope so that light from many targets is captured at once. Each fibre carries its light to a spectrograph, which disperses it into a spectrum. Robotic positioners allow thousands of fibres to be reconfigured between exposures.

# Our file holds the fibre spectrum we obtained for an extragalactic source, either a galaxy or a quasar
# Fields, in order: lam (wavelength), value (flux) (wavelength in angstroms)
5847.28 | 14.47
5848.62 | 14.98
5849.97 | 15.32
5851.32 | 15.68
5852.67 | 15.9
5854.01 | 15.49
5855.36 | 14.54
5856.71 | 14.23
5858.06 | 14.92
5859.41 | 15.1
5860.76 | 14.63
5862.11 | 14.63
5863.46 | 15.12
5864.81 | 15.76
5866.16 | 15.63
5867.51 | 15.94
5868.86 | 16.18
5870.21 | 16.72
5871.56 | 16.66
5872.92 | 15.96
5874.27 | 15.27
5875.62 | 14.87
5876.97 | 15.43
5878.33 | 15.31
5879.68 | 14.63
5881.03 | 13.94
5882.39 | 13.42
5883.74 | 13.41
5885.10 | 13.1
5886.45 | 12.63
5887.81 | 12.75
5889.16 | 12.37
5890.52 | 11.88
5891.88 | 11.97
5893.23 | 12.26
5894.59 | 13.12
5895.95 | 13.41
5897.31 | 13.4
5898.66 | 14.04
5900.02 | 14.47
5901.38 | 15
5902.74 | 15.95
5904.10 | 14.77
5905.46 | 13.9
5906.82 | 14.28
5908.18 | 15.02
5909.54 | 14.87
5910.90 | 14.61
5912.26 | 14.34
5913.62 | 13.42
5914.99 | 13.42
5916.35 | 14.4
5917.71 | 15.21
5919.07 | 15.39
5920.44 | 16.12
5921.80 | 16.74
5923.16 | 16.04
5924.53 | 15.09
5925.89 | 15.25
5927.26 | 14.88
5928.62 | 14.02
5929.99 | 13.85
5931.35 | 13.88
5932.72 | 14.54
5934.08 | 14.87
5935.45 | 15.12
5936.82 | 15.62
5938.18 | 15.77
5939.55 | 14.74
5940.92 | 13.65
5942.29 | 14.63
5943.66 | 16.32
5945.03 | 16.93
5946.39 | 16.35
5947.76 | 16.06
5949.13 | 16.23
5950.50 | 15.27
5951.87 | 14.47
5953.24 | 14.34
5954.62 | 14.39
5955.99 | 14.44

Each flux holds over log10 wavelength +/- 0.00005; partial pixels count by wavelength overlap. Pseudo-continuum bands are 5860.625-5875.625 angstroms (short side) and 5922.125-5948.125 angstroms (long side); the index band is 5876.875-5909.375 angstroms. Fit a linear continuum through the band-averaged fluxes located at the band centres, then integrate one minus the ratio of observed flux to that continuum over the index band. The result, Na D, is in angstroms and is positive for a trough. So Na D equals 3.6 angstroms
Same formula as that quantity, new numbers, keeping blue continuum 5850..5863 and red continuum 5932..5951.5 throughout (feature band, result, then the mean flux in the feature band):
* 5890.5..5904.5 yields 1.37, 13.7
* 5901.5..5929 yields 0.72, 14.9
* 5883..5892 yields 1.50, 12.6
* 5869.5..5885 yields 0.14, 15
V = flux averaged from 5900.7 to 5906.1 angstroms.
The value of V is 14.9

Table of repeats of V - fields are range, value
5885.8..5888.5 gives 12.7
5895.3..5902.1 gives 14.1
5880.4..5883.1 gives 13.7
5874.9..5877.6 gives 15.2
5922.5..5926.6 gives 15.4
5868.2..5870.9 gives 16.5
